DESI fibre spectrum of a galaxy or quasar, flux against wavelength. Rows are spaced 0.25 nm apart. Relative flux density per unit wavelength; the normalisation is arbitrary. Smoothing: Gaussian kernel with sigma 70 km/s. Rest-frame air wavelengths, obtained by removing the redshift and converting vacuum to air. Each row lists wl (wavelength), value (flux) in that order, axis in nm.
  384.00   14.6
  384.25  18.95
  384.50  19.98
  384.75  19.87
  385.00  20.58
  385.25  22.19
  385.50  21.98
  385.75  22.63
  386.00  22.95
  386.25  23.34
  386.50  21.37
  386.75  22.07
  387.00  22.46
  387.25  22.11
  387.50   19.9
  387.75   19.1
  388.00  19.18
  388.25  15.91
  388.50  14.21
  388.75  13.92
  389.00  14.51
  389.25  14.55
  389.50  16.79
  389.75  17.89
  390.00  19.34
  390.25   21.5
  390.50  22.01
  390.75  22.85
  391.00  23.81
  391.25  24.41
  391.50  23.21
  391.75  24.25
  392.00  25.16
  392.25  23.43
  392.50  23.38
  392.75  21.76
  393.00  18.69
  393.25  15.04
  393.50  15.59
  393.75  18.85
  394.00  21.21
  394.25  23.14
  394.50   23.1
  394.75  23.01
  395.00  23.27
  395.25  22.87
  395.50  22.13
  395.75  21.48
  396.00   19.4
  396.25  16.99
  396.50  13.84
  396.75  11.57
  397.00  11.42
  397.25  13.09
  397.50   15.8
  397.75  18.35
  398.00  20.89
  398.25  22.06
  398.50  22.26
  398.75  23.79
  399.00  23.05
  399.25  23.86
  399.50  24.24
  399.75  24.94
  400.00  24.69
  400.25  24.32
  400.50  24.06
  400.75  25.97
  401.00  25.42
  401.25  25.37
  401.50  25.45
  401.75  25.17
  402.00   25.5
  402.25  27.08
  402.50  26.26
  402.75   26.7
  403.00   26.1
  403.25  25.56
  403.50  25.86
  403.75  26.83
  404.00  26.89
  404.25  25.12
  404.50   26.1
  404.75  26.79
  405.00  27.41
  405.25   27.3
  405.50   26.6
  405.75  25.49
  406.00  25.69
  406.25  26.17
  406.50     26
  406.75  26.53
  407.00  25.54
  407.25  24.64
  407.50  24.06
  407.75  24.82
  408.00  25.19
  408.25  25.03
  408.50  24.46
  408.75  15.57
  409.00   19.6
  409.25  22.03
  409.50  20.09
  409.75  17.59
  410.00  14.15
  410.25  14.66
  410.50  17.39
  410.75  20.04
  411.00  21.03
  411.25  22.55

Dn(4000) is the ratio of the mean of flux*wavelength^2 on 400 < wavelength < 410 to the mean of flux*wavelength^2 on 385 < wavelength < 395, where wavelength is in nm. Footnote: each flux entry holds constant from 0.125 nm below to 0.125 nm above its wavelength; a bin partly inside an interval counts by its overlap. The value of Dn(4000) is 1.3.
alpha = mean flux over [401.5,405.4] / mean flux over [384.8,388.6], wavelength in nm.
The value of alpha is 1.3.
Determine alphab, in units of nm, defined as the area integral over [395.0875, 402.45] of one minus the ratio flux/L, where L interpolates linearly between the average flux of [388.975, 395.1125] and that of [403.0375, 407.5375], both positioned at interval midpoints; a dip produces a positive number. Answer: 0.63 nm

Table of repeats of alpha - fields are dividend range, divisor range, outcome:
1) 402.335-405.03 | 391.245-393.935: 1.25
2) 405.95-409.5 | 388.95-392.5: 1.12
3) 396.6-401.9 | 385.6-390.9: 1.11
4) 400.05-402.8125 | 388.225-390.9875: 1.43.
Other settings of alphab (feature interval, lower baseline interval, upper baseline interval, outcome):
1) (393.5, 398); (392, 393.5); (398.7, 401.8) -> 0.66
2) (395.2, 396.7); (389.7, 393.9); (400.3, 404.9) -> 0.27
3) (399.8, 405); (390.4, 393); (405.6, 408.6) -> -0.23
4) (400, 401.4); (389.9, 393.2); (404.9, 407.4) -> -0.01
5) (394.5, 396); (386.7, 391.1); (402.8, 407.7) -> -0.05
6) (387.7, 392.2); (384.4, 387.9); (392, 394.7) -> 0.30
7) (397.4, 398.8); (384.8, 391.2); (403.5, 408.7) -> 0.16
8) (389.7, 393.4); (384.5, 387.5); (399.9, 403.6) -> 0.21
